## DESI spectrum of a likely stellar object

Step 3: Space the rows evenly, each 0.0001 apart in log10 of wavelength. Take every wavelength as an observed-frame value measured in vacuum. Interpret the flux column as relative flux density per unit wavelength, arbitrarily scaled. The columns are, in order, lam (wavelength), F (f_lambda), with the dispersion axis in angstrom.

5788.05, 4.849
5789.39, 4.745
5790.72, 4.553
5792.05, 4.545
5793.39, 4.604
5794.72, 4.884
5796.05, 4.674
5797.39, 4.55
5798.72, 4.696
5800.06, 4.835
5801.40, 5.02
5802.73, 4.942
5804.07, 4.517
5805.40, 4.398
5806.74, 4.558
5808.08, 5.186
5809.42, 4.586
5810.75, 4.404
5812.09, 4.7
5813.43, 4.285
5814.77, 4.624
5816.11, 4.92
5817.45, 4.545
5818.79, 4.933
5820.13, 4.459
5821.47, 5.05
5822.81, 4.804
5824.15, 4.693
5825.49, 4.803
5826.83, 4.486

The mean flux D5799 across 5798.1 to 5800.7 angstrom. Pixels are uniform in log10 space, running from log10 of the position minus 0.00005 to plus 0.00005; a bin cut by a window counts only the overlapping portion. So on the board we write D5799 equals 4.76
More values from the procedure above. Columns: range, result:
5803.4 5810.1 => 4.65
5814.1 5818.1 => 4.69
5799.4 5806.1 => 4.74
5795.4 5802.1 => 4.75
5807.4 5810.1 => 4.89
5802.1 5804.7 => 4.72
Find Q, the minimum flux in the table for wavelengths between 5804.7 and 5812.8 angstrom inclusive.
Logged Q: 4.398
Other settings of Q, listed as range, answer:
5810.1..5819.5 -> 4.285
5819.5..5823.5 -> 4.459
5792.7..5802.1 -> 4.55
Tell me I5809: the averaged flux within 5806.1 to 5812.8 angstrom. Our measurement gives 4.68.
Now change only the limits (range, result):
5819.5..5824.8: 4.76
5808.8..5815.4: 4.52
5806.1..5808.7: 4.86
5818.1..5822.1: 4.81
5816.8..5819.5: 4.74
